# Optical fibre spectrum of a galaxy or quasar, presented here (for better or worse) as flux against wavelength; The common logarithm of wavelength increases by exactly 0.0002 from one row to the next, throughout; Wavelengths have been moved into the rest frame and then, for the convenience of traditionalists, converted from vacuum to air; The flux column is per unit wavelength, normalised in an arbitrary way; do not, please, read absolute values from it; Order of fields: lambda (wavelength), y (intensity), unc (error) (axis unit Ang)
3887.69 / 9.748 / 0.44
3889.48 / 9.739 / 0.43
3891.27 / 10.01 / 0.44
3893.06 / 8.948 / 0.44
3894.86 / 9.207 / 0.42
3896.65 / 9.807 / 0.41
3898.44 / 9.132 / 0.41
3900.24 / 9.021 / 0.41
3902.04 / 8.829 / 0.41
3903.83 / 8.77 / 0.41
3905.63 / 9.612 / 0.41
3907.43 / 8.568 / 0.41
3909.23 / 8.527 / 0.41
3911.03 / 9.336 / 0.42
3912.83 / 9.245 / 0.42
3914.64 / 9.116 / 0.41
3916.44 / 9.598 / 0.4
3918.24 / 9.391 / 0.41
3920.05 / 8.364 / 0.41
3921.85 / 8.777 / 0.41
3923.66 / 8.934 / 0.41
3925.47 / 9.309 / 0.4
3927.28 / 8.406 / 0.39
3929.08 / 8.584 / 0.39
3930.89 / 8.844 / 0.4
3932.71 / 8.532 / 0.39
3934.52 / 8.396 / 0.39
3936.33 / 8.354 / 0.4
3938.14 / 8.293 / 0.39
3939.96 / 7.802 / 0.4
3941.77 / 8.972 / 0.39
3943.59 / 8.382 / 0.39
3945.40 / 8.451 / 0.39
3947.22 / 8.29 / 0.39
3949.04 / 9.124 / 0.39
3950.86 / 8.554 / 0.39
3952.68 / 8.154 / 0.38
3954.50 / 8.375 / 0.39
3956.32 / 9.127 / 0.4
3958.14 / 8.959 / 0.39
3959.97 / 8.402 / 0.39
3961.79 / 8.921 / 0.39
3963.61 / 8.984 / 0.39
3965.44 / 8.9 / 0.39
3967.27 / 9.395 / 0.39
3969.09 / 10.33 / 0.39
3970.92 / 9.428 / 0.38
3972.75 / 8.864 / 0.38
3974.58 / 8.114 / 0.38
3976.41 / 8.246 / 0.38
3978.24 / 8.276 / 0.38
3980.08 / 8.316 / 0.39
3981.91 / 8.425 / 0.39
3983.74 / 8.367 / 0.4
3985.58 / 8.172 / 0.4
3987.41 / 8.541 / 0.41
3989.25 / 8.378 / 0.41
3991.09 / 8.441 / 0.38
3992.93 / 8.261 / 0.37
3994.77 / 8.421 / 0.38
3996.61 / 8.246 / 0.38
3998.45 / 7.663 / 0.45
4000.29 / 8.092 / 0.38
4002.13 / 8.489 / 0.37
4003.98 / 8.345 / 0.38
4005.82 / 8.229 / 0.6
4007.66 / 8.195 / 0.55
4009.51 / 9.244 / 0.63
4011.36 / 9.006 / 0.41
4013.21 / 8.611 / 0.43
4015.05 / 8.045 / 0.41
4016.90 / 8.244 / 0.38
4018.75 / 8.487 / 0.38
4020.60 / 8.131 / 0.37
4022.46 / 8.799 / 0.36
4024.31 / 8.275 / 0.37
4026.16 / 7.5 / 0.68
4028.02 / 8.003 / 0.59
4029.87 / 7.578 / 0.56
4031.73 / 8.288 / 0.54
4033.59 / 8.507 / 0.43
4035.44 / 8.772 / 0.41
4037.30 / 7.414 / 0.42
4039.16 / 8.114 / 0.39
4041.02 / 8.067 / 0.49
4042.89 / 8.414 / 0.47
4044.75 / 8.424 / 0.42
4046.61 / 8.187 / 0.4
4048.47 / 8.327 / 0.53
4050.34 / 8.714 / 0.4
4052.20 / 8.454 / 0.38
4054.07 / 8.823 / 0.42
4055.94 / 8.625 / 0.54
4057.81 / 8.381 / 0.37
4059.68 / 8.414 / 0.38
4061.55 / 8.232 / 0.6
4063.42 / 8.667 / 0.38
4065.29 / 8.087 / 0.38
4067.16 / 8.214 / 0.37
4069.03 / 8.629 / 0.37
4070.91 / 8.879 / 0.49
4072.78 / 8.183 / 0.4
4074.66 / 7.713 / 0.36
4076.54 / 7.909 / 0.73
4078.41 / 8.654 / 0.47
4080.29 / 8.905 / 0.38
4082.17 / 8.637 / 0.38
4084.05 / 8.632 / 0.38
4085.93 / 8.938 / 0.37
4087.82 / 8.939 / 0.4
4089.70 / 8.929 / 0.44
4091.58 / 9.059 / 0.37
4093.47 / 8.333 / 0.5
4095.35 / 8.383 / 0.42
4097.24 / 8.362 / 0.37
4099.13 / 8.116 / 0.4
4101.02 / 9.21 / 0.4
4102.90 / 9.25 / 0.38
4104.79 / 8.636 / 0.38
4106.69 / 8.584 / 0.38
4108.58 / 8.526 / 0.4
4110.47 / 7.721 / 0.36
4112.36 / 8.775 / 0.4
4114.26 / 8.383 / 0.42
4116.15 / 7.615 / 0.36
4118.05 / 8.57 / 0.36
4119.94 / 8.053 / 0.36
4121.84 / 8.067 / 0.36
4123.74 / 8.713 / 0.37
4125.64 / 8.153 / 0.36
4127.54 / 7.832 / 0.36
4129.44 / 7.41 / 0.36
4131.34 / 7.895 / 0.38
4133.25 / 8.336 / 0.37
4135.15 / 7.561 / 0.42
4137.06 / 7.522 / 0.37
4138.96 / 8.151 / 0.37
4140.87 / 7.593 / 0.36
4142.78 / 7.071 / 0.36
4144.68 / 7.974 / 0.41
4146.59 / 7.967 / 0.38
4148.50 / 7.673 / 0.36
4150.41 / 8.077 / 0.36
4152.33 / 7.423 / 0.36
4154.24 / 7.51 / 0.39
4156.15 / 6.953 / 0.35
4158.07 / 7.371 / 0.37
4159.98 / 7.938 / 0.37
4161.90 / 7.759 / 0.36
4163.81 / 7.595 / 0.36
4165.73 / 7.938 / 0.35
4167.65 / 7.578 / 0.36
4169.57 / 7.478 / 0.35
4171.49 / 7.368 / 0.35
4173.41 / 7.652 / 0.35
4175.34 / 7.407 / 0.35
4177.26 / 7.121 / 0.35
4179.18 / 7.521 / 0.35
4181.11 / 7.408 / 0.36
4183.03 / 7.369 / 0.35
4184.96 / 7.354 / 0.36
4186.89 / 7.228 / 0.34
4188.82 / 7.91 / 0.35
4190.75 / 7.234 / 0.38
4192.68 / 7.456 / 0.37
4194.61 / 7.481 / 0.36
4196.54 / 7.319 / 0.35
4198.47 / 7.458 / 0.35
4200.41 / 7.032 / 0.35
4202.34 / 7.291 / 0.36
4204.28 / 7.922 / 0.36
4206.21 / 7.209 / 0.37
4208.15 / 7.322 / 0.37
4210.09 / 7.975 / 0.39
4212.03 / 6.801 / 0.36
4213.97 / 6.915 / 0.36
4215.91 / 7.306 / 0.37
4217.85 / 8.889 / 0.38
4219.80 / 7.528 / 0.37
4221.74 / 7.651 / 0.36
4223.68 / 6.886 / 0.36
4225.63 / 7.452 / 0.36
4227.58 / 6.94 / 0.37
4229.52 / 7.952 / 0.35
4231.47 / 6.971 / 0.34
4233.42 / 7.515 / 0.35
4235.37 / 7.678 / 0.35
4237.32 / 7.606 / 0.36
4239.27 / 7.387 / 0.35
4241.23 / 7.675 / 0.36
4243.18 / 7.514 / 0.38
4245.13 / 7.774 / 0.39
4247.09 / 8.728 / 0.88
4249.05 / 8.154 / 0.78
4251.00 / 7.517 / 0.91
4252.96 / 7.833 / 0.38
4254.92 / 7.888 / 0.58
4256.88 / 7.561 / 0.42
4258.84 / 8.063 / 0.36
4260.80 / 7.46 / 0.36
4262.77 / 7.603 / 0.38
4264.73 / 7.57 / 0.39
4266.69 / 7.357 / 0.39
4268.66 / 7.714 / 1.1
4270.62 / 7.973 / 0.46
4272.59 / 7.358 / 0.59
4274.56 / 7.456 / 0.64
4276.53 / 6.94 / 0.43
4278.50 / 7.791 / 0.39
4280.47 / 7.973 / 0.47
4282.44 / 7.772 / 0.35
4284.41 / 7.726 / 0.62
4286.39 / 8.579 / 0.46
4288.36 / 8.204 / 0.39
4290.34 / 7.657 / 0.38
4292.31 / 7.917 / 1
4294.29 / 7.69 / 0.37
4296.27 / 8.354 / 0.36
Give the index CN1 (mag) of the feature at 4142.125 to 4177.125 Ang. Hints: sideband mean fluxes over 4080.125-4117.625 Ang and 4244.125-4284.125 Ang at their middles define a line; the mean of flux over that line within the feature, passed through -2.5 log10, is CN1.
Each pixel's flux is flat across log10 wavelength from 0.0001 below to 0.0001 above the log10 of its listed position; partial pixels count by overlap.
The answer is 0.09 mag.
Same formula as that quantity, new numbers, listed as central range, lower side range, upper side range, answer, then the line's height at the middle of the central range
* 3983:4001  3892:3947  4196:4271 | 0.04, 8.55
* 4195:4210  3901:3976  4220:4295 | 0.07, 7.87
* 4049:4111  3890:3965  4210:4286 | -0.04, 8.26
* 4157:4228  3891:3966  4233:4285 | 0.06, 7.92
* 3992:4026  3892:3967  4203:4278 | 0.02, 8.5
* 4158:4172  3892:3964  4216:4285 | 0.04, 7.96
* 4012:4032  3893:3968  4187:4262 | 0.03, 8.43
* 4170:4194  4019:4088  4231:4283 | 0.07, 7.92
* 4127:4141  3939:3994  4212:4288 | 0.03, 8.05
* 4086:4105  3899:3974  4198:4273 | -0.07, 8.17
